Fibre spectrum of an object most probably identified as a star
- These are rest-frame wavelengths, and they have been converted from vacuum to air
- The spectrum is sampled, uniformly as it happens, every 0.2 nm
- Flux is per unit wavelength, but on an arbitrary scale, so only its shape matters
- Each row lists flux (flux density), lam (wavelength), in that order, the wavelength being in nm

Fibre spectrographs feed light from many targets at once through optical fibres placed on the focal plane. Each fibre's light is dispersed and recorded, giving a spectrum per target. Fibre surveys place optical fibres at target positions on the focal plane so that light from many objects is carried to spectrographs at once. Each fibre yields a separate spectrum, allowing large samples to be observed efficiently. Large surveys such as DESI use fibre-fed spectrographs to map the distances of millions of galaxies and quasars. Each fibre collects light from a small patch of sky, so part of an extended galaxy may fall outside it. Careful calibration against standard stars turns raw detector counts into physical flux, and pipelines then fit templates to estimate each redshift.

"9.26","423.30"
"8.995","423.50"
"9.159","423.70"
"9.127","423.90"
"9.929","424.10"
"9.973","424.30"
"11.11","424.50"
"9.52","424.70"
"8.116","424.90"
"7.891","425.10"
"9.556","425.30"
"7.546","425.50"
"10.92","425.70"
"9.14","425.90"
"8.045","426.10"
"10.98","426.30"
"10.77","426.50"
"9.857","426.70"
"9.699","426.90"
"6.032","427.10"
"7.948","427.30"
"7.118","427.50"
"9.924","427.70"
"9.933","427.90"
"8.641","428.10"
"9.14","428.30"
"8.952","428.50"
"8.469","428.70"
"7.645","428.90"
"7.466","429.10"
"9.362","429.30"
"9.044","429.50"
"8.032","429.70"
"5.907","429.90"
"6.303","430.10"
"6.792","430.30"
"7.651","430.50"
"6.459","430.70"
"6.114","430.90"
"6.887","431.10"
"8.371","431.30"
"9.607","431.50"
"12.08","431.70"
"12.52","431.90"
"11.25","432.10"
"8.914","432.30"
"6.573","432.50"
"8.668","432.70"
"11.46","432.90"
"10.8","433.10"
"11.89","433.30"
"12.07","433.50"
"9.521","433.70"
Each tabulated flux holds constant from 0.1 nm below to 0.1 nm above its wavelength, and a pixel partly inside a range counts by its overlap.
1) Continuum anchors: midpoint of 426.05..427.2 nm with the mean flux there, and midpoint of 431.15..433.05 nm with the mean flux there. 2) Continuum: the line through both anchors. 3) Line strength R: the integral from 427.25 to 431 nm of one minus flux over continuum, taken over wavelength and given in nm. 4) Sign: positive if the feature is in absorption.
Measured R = 0.63 nm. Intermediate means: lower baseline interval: 9.28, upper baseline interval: 9.88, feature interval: 7.94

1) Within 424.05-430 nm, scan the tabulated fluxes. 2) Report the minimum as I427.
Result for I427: 5.907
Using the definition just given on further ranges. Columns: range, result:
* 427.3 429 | 7.118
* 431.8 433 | 6.573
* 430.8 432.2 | 6.114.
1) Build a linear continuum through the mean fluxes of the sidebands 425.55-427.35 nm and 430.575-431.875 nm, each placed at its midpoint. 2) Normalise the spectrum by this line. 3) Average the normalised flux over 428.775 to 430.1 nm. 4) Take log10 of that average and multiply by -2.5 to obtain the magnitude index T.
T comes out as 0.13 mag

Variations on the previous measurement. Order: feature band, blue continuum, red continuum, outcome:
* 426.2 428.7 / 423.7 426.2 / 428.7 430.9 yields -0.09 mag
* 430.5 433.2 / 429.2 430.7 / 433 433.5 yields 0.08 mag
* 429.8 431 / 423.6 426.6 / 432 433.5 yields 0.45 mag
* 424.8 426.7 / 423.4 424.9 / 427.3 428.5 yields 0.00 mag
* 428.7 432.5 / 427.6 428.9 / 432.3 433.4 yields 0.14 mag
